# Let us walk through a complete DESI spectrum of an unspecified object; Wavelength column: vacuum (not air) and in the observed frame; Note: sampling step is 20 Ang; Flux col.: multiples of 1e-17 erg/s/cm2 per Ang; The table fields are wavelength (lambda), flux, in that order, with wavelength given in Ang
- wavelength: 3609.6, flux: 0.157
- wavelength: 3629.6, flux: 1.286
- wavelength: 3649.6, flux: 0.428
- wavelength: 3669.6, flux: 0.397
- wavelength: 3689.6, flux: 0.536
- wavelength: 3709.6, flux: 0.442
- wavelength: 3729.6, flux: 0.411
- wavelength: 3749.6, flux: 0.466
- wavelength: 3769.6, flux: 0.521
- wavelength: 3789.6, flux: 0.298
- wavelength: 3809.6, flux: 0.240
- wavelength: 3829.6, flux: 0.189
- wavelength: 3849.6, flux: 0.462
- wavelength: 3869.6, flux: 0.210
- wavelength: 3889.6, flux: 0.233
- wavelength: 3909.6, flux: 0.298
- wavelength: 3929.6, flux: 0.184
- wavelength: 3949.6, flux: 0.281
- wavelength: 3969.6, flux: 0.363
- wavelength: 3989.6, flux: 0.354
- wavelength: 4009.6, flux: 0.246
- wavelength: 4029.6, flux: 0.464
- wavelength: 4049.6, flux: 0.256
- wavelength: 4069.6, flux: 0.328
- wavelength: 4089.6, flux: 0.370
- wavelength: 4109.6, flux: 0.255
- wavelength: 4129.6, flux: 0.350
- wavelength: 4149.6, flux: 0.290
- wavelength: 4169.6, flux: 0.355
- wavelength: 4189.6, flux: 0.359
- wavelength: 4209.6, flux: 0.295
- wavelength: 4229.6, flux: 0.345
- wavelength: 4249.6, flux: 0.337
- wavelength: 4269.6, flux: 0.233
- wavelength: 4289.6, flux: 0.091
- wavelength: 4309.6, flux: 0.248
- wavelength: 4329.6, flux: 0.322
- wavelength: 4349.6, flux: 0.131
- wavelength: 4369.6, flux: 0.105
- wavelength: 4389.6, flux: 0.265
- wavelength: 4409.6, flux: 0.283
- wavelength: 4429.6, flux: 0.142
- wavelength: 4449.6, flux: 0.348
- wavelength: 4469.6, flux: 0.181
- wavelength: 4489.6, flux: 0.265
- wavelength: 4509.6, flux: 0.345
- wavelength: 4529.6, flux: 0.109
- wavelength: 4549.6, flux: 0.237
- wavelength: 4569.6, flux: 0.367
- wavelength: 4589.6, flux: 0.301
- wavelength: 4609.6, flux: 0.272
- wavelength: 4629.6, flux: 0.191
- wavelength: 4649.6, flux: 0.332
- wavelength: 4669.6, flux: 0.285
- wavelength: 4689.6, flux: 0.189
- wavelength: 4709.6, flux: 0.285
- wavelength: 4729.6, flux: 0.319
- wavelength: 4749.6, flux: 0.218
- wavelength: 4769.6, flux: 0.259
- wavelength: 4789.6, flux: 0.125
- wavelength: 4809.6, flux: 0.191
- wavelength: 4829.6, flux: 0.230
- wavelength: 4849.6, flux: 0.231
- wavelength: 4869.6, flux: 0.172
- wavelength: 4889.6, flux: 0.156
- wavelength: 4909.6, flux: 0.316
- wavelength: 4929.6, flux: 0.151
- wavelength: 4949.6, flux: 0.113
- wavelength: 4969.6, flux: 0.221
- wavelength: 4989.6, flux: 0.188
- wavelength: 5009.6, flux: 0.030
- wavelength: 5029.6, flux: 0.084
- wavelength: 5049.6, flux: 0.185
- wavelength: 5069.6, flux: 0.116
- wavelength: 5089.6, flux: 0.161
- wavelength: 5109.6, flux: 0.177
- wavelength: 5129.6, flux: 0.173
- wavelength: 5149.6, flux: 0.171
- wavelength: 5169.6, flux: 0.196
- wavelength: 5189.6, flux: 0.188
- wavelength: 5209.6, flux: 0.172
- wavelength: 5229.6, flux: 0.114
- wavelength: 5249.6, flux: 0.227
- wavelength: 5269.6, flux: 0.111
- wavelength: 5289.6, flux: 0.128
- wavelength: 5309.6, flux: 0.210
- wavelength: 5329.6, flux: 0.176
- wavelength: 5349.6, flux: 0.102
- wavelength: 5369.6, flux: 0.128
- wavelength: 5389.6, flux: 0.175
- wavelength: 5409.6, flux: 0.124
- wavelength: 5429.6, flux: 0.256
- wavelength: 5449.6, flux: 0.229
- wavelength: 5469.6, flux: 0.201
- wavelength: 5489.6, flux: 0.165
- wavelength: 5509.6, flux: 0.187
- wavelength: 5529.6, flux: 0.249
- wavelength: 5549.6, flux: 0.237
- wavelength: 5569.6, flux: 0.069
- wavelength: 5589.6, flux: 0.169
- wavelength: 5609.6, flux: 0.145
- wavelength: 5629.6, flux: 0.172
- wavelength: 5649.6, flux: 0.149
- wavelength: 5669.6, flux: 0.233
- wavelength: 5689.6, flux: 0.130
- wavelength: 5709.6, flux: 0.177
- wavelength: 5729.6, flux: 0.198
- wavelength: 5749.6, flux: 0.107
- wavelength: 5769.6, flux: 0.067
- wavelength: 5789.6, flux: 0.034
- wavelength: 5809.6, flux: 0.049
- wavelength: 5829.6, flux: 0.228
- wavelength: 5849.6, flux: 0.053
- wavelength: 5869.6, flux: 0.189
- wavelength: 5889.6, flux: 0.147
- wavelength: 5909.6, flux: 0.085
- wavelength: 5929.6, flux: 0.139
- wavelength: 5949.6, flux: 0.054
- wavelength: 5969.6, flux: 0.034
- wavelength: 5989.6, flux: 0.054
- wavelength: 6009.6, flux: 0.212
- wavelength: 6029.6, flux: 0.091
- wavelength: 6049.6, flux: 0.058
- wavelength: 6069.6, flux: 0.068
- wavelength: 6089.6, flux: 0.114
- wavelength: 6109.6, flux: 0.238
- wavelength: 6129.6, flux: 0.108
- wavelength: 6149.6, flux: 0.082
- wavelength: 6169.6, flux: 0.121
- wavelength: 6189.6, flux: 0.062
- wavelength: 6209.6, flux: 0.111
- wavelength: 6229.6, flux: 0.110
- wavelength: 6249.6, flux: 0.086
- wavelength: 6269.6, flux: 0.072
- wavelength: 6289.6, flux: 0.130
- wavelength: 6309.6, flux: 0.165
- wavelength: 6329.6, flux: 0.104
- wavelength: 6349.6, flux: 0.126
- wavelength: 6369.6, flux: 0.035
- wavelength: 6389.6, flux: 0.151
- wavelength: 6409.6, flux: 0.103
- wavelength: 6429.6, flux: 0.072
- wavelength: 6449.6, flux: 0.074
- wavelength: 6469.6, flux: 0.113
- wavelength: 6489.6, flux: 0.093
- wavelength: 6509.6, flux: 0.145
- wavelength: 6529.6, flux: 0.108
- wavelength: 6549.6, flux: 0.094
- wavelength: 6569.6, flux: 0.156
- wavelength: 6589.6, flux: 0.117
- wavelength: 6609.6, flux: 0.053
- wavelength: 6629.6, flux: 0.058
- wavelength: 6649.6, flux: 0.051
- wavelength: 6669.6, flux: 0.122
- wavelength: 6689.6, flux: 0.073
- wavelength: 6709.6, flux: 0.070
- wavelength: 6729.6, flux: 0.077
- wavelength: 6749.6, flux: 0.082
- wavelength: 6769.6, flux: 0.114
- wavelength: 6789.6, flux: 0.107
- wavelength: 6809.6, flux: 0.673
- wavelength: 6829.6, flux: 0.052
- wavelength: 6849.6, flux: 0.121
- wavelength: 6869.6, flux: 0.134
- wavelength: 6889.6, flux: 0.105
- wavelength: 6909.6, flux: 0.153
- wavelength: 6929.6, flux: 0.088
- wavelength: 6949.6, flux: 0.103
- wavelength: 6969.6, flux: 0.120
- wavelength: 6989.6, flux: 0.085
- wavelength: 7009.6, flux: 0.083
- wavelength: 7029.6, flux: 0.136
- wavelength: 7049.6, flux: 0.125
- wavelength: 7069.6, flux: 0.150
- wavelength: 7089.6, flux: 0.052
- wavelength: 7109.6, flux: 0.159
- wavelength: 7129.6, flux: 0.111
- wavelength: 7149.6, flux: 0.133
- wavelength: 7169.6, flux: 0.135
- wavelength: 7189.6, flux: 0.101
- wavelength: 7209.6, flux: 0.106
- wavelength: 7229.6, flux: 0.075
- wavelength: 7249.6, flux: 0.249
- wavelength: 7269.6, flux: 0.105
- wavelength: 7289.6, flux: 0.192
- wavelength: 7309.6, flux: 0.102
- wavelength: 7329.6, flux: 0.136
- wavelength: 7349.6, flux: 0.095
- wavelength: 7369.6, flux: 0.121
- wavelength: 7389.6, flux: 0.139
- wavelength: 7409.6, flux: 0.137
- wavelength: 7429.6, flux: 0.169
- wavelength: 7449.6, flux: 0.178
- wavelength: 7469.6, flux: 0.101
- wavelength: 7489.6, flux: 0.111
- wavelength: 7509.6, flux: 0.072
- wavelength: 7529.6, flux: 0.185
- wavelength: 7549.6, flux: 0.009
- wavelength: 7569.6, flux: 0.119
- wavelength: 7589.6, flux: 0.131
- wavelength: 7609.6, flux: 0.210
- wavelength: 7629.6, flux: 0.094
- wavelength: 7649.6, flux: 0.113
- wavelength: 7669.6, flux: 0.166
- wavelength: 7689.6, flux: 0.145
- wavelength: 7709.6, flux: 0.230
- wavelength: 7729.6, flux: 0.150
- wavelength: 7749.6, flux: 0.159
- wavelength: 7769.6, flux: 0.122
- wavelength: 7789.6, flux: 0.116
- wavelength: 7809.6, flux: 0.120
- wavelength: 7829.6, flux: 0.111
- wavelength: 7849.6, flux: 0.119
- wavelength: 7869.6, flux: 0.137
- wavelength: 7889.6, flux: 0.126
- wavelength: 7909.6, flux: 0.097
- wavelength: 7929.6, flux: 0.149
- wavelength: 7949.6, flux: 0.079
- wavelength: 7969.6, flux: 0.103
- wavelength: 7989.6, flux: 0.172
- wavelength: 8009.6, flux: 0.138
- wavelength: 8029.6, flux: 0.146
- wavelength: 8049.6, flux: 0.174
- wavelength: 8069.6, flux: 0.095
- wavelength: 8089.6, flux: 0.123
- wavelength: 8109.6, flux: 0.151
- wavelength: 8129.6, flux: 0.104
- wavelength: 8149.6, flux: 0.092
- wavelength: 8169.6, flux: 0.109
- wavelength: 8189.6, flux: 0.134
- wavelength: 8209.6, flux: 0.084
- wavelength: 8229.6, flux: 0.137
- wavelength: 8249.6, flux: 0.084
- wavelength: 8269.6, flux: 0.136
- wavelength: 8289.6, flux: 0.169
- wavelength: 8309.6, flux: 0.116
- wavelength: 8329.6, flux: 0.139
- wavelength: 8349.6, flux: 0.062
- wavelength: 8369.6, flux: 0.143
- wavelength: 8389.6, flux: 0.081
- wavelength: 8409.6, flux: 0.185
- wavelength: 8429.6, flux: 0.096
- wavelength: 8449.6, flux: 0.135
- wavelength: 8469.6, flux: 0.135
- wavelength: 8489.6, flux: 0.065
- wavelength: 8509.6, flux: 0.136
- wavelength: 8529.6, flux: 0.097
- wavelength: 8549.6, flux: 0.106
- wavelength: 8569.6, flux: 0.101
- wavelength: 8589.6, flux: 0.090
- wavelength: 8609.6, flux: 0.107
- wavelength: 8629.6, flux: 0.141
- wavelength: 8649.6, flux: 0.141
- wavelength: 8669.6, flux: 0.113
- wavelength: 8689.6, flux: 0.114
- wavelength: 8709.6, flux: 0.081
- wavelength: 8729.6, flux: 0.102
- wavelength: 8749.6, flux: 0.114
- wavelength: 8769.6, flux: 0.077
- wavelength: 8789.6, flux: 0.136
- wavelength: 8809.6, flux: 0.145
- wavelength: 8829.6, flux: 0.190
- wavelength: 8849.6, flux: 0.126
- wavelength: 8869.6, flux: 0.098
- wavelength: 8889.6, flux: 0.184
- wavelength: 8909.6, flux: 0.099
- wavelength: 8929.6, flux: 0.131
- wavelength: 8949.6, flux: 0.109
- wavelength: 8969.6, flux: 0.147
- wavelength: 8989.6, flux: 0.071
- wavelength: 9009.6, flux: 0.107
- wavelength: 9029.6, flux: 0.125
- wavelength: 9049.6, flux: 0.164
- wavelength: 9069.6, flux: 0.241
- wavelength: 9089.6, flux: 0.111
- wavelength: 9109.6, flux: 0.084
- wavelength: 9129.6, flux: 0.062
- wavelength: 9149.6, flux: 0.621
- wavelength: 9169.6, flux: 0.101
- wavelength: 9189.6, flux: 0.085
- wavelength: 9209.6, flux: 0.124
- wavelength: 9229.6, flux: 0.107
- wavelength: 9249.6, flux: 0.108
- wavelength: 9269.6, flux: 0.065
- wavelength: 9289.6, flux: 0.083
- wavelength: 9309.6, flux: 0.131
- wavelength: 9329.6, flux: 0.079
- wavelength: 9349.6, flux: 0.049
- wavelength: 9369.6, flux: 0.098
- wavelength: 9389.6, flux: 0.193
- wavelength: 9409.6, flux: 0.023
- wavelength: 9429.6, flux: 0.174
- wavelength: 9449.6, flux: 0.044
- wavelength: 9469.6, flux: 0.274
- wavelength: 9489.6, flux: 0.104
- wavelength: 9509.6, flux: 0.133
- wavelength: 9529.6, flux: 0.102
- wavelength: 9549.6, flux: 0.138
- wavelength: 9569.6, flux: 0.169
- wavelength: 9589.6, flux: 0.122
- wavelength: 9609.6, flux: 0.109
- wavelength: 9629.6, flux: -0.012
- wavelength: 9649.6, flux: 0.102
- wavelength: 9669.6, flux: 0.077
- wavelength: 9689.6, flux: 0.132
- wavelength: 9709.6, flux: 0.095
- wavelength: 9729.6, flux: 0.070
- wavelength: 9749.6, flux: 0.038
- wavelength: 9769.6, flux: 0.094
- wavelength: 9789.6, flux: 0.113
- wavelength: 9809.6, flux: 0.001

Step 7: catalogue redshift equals 0.827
